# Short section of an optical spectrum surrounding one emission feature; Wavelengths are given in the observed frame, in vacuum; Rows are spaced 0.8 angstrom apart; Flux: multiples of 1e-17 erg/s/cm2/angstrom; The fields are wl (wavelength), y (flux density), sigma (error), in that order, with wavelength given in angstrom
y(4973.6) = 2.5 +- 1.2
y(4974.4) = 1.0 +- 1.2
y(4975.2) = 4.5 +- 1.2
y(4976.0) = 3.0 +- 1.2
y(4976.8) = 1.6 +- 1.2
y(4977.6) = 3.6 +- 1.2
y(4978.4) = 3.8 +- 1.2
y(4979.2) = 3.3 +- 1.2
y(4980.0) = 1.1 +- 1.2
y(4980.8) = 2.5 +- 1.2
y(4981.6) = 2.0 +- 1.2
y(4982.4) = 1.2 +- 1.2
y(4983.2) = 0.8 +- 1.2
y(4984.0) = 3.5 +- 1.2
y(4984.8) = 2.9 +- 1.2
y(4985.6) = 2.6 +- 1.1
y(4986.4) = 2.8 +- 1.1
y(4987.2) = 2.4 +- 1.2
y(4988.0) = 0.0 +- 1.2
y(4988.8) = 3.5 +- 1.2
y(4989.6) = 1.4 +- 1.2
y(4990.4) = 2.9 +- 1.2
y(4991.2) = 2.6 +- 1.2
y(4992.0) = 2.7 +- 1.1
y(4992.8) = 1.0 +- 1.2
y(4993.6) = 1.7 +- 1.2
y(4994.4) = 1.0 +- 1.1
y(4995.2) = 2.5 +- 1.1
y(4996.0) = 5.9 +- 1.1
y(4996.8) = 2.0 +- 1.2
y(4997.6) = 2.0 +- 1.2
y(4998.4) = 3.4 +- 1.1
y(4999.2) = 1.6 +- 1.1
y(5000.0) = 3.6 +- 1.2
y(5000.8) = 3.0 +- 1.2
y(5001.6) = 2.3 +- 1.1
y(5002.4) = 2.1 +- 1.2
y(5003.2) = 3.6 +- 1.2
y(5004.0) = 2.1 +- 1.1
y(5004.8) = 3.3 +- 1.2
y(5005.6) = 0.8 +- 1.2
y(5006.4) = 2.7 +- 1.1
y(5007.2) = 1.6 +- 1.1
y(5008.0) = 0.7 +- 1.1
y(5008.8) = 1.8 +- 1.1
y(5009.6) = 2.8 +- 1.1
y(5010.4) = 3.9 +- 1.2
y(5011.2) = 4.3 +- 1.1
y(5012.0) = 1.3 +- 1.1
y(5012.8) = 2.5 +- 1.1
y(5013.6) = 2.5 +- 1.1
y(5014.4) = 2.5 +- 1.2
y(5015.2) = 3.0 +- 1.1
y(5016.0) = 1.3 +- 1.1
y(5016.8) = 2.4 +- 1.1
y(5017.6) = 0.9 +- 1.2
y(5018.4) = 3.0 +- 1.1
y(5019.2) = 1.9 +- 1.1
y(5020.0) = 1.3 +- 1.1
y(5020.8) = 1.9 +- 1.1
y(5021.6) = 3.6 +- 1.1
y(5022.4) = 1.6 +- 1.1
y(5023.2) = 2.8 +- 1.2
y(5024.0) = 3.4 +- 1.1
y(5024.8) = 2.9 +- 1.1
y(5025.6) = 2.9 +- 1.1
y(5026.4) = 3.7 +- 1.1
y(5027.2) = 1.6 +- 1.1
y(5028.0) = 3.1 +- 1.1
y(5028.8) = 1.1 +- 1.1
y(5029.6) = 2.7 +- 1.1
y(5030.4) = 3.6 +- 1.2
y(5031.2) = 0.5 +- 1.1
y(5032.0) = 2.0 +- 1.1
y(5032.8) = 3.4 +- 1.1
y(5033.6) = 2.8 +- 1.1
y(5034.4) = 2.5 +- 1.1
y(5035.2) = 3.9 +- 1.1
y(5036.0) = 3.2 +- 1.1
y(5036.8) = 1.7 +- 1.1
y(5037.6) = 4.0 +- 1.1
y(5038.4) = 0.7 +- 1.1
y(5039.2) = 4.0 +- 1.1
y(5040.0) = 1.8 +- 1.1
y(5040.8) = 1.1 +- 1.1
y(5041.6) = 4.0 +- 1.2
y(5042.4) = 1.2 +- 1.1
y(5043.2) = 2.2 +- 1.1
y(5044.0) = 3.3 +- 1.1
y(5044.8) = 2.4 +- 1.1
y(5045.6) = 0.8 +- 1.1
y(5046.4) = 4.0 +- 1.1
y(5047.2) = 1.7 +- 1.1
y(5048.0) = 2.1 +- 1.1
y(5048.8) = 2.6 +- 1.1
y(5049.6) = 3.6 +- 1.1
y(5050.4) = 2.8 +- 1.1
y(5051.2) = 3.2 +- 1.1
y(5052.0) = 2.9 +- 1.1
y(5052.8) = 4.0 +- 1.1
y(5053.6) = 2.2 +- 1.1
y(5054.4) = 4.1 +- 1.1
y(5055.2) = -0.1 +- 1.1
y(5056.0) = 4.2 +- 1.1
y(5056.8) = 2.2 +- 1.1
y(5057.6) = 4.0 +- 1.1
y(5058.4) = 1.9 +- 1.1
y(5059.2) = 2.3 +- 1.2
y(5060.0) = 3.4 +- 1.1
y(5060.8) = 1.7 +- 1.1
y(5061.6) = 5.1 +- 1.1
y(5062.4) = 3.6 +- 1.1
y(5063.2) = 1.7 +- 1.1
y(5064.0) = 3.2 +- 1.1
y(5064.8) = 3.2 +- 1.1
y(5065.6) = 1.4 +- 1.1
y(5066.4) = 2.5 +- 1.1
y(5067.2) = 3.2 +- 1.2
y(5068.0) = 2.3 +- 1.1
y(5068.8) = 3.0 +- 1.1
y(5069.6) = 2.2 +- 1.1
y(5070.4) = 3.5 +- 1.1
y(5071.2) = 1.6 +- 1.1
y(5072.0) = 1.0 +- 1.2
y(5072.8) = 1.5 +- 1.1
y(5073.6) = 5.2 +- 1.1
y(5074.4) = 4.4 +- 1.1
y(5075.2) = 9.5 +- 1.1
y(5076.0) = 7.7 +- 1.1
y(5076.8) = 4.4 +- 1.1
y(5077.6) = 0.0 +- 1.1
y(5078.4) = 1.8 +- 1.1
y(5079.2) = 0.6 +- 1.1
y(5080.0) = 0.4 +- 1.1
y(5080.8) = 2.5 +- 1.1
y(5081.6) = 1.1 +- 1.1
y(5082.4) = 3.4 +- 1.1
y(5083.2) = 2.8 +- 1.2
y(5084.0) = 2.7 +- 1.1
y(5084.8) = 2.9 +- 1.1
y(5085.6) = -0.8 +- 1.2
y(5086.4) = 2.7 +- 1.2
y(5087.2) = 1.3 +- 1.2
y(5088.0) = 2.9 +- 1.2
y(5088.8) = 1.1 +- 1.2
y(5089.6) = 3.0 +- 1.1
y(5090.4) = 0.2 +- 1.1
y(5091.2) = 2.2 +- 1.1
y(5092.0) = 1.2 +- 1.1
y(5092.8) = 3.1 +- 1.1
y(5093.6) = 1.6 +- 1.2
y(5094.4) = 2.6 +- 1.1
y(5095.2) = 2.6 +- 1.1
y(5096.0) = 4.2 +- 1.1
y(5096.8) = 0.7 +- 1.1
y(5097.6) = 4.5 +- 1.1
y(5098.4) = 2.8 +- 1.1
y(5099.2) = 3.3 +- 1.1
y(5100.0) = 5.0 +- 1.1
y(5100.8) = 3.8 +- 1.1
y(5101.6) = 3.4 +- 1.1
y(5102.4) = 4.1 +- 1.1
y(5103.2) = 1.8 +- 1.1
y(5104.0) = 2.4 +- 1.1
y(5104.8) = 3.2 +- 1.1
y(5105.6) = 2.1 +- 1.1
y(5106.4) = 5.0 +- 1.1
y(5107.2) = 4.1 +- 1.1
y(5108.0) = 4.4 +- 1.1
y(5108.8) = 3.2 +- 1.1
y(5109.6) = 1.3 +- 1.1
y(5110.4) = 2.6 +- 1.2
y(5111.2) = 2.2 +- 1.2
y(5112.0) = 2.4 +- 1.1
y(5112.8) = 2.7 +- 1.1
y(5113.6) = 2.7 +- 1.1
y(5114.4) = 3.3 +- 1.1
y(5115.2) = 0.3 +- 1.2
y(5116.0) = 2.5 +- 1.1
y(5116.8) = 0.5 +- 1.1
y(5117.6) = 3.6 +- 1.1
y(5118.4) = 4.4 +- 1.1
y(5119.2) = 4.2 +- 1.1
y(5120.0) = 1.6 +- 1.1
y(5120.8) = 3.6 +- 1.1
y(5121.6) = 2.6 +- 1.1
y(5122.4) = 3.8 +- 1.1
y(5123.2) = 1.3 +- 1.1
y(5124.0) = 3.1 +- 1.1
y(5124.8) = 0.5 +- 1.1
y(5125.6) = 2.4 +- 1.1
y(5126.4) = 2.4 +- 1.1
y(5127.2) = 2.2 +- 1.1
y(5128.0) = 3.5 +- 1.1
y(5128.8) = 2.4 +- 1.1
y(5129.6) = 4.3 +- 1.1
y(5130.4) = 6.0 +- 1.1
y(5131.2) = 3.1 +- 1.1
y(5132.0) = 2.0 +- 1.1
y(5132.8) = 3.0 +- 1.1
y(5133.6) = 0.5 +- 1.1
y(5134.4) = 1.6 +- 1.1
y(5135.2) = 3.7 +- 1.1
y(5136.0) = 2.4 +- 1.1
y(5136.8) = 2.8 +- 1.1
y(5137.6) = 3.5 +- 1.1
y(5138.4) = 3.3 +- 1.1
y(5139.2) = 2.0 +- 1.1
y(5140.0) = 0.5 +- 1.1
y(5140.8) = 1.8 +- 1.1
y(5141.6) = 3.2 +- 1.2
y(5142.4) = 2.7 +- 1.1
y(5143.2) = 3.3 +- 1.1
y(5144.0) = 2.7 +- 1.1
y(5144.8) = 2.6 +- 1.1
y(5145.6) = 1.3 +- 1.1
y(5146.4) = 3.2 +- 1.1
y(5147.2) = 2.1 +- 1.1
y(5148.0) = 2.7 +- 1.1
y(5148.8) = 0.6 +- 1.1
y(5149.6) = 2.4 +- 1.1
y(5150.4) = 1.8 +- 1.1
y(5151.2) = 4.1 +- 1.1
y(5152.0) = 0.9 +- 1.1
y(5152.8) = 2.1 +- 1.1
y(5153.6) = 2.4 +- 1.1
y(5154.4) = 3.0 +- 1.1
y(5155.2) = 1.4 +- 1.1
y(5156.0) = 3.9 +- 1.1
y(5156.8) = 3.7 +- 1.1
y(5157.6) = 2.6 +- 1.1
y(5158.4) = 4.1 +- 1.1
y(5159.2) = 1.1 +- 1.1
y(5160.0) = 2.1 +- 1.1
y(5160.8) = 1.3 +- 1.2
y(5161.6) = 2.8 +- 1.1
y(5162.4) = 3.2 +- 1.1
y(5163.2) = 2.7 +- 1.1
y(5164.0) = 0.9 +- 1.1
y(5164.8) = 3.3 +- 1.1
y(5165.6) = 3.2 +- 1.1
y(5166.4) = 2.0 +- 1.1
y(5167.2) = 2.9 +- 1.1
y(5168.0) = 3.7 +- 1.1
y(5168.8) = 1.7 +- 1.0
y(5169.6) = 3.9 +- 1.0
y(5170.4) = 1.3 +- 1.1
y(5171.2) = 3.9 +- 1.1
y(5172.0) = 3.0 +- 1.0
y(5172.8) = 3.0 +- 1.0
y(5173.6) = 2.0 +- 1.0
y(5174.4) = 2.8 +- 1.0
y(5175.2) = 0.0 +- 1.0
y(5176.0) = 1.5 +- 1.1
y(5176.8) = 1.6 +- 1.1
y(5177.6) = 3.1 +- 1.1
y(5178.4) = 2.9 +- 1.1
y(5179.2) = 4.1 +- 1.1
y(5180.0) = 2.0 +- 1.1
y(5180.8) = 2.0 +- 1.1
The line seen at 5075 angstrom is Hgamma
